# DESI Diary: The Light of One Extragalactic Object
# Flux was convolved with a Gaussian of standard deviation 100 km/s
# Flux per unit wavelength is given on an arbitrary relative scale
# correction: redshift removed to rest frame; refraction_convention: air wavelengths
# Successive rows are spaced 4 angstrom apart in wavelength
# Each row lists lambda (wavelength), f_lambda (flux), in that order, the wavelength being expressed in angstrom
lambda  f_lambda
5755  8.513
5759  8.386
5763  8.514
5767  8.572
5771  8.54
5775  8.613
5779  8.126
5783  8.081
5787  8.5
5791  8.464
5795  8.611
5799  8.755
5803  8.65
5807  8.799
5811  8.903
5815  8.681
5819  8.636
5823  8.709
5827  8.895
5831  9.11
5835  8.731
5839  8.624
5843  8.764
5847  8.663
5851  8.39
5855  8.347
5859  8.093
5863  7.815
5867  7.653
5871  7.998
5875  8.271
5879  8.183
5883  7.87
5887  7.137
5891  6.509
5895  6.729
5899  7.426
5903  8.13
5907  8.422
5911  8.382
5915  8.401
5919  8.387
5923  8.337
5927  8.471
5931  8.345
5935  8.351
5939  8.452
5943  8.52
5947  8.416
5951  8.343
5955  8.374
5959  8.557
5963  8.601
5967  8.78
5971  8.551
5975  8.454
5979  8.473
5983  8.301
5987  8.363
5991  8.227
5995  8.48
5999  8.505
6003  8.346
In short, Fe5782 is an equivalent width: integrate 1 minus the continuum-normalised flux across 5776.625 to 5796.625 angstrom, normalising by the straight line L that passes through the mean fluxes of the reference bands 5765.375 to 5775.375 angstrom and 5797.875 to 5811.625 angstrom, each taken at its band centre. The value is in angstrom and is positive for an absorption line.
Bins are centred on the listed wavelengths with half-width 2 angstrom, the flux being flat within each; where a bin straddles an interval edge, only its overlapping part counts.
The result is 0.71 angstrom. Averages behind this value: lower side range 8.57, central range 8.36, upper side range 8.77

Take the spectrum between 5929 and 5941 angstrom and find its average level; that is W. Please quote 8.38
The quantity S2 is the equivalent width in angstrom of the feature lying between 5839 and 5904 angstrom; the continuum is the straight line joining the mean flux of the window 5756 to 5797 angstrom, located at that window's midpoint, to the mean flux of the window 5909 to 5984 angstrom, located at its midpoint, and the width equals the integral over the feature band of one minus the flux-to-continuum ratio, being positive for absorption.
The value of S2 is 4.3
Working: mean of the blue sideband 8.44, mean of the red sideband 8.45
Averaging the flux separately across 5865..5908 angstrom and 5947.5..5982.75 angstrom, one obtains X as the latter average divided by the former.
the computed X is 1.11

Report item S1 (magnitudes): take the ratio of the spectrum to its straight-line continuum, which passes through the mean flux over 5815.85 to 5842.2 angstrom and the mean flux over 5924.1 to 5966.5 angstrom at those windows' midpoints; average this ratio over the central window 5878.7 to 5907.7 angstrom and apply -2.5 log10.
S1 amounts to 0.15 mag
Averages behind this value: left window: 8.78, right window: 8.45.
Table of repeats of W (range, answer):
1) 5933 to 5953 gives 8.42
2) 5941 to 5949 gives 8.47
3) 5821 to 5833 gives 8.9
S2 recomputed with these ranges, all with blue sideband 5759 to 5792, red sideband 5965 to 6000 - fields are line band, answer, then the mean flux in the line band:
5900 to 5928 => 0.4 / 8.32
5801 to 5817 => -0.6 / 8.76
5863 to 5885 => 1.2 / 7.98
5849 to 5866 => 0.6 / 8.13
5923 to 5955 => 0.2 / 8.41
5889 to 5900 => 2.1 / 6.84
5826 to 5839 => -0.7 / 8.87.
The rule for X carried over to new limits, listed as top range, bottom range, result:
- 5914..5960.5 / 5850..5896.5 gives 1.09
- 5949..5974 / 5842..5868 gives 1.03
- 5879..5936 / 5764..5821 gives 0.92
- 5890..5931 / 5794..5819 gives 0.91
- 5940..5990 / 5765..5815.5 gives 0.99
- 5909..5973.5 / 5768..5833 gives 0.98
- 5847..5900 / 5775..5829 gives 0.90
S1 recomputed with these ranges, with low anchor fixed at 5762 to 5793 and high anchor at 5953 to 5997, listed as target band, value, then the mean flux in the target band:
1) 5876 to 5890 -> 0.10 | 7.68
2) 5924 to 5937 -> 0.01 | 8.39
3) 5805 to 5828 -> -0.04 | 8.77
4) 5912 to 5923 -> 0.01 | 8.38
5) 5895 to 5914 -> 0.06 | 7.96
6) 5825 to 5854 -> -0.04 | 8.73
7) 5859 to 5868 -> 0.08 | 7.82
